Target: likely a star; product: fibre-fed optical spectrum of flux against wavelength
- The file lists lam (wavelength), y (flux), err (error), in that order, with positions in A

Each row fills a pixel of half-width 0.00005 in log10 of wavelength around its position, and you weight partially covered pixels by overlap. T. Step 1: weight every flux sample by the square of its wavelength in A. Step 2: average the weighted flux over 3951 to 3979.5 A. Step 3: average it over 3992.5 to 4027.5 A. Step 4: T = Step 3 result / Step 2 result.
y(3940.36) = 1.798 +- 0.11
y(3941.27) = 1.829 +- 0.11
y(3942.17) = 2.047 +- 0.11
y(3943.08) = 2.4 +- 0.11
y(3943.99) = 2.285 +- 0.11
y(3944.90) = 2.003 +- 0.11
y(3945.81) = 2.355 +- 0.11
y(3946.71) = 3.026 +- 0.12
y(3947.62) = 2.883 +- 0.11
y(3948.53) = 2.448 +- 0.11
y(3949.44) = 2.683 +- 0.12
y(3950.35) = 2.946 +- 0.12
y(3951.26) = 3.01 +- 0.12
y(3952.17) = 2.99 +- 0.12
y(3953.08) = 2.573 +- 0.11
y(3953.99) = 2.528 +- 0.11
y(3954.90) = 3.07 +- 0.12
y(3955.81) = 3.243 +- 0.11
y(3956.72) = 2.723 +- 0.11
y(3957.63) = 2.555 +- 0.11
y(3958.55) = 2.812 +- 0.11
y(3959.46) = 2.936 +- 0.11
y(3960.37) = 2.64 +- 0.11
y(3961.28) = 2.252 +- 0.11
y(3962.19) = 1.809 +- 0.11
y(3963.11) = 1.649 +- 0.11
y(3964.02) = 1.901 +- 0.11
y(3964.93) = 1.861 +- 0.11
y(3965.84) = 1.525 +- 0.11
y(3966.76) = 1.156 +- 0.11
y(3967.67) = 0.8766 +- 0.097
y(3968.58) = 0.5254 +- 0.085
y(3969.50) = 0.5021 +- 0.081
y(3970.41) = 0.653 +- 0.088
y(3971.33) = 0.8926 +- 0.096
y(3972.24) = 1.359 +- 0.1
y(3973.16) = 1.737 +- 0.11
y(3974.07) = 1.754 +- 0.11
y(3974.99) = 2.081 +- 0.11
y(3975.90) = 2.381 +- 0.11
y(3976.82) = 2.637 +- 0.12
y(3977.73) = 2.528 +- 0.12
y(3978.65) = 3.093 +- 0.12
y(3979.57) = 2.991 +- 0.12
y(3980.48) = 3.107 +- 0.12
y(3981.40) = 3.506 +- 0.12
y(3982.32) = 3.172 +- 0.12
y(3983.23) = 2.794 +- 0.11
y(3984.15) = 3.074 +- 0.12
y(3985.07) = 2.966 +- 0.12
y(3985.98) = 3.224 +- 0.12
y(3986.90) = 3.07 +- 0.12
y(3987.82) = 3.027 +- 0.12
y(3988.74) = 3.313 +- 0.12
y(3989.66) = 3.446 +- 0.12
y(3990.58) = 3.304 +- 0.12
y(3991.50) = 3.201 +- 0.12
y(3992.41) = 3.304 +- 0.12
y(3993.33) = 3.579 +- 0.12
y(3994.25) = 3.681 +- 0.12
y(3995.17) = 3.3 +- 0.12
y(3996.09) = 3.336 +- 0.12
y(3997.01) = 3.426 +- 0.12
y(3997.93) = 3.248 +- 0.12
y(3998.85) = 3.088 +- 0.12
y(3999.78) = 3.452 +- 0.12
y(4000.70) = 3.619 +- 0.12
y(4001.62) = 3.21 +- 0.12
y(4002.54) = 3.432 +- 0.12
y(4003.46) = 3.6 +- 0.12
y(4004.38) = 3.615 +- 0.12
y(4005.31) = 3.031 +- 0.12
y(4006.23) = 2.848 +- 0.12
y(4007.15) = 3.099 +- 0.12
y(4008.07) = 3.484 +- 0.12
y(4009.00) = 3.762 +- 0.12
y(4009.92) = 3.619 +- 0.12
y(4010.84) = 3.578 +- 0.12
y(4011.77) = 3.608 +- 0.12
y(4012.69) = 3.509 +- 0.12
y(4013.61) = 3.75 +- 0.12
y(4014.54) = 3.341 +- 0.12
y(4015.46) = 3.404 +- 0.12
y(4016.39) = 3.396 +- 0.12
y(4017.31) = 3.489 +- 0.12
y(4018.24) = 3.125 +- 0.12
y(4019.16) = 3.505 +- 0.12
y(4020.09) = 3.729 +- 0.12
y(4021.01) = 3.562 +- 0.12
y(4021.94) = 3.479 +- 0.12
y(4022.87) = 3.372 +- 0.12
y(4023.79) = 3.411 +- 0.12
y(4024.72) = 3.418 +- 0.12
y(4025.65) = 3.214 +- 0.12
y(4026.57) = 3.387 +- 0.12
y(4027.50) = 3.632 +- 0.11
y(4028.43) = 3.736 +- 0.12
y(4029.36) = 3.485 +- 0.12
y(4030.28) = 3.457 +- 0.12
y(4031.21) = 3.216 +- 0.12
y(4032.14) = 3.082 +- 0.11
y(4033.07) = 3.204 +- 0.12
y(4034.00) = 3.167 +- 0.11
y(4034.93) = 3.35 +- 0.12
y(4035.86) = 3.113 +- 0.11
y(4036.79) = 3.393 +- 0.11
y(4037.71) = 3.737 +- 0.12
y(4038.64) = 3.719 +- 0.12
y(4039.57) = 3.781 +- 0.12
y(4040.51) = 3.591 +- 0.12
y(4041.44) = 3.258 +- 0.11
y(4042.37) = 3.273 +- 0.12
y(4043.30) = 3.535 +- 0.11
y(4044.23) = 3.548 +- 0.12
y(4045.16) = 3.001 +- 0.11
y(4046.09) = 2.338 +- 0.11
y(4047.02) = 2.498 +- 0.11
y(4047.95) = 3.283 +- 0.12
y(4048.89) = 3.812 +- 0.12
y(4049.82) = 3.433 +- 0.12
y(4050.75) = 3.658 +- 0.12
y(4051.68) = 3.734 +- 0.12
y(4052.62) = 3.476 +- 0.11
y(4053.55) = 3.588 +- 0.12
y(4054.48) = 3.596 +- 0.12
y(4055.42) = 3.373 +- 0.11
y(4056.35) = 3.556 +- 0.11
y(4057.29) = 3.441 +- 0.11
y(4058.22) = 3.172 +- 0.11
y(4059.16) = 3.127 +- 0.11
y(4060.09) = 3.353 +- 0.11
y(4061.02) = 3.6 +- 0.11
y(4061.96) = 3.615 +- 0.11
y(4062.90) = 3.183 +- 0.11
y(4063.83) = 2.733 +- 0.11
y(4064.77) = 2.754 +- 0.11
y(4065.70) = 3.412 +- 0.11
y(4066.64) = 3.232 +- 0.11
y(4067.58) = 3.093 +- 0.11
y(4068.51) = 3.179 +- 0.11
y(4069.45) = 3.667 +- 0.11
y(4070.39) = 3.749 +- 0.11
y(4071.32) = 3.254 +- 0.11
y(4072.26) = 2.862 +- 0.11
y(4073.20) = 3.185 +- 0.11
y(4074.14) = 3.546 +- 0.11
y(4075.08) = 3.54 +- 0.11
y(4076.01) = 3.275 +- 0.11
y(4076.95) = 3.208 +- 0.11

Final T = 1.7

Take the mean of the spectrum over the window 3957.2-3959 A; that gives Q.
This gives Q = 2.67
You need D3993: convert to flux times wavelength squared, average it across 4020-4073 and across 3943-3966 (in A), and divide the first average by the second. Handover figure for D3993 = 1.4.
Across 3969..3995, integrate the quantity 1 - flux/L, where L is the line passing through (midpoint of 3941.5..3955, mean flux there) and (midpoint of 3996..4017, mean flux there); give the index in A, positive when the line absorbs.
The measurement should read 3.6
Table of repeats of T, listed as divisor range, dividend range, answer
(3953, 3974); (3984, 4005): 1.79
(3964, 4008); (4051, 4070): 1.29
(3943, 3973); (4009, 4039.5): 1.67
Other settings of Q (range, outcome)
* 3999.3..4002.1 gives 3.42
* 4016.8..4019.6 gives 3.38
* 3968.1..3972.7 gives 0.787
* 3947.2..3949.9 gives 2.67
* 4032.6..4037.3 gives 3.25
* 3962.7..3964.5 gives 1.78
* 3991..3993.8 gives 3.37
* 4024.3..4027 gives 3.34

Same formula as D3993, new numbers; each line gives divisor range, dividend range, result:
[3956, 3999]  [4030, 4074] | 1.37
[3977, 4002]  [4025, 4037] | 1.06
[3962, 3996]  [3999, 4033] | 1.44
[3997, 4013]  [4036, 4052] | 1.01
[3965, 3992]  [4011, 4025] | 1.51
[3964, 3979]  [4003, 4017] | 2.20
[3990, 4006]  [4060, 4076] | 1.01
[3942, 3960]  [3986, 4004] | 1.27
